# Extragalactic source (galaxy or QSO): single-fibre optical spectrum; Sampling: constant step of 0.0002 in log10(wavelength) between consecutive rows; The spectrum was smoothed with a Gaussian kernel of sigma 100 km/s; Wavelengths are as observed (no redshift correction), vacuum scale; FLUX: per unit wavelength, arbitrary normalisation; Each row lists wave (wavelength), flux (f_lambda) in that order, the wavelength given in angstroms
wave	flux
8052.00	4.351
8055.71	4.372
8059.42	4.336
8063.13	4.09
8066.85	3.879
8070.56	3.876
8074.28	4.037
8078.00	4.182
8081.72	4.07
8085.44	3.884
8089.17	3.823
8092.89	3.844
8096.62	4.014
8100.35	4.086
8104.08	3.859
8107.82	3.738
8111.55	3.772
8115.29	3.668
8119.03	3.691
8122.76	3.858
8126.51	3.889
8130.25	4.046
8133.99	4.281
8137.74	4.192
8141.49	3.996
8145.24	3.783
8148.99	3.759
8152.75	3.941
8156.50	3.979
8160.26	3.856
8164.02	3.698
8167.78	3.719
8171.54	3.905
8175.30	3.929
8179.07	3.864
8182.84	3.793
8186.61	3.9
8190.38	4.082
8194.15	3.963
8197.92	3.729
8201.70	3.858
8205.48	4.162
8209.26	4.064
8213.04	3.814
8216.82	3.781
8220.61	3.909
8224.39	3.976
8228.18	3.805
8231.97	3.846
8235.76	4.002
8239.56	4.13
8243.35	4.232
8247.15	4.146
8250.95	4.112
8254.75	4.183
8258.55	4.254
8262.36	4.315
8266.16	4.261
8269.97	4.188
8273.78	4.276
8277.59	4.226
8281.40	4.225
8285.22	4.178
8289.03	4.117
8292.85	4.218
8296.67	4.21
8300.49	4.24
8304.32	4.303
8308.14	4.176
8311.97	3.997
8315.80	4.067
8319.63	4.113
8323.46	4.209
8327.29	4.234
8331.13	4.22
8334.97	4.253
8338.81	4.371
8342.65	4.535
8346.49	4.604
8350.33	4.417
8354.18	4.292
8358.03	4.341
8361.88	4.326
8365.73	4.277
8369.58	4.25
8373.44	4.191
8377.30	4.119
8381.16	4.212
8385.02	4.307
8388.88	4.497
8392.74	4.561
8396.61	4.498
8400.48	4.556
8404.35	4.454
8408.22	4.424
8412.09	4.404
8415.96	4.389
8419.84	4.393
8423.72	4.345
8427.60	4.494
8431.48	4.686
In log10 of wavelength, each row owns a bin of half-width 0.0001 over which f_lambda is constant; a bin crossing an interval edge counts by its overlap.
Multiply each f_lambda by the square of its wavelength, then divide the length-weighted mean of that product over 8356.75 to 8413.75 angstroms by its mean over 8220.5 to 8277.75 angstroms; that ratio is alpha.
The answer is 1.1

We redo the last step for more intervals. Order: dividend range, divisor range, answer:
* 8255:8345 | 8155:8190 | 1.13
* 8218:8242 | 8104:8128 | 1.08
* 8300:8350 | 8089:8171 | 1.15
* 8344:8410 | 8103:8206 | 1.19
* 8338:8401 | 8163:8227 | 1.17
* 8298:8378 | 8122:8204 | 1.14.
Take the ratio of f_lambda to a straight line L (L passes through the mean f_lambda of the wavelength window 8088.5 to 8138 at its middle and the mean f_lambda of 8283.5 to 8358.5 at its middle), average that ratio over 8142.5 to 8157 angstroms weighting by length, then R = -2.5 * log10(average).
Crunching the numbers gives 0.03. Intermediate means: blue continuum 3.9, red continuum 4.25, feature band 3.86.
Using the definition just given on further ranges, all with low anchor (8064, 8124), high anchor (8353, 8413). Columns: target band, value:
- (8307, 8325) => 0.04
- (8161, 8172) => 0.07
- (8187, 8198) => 0.03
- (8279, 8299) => 0.00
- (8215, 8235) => 0.06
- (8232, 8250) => 0.01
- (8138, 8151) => 0.02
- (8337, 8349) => -0.05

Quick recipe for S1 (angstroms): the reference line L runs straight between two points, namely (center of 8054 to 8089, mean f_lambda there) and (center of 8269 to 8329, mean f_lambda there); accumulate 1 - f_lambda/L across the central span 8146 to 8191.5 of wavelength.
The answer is 2.8 angstroms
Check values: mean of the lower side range 4.07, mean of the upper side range 4.19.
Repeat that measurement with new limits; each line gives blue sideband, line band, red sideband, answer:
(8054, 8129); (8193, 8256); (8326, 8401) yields 2.48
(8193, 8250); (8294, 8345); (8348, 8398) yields -0.33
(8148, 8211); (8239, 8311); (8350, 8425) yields -1.75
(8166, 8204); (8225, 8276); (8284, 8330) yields -1.19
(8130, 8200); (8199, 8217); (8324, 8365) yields 0.35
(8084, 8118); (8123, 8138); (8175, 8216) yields -0.76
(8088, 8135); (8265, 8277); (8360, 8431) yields -0.22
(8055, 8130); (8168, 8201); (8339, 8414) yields 1.62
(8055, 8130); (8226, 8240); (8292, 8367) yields 0.71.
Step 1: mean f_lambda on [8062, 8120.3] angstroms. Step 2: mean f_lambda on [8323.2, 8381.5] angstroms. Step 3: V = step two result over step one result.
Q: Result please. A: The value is 1.1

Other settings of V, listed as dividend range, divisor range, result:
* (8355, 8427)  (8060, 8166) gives 1.11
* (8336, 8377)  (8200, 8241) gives 1.10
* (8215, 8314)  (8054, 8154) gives 1.04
